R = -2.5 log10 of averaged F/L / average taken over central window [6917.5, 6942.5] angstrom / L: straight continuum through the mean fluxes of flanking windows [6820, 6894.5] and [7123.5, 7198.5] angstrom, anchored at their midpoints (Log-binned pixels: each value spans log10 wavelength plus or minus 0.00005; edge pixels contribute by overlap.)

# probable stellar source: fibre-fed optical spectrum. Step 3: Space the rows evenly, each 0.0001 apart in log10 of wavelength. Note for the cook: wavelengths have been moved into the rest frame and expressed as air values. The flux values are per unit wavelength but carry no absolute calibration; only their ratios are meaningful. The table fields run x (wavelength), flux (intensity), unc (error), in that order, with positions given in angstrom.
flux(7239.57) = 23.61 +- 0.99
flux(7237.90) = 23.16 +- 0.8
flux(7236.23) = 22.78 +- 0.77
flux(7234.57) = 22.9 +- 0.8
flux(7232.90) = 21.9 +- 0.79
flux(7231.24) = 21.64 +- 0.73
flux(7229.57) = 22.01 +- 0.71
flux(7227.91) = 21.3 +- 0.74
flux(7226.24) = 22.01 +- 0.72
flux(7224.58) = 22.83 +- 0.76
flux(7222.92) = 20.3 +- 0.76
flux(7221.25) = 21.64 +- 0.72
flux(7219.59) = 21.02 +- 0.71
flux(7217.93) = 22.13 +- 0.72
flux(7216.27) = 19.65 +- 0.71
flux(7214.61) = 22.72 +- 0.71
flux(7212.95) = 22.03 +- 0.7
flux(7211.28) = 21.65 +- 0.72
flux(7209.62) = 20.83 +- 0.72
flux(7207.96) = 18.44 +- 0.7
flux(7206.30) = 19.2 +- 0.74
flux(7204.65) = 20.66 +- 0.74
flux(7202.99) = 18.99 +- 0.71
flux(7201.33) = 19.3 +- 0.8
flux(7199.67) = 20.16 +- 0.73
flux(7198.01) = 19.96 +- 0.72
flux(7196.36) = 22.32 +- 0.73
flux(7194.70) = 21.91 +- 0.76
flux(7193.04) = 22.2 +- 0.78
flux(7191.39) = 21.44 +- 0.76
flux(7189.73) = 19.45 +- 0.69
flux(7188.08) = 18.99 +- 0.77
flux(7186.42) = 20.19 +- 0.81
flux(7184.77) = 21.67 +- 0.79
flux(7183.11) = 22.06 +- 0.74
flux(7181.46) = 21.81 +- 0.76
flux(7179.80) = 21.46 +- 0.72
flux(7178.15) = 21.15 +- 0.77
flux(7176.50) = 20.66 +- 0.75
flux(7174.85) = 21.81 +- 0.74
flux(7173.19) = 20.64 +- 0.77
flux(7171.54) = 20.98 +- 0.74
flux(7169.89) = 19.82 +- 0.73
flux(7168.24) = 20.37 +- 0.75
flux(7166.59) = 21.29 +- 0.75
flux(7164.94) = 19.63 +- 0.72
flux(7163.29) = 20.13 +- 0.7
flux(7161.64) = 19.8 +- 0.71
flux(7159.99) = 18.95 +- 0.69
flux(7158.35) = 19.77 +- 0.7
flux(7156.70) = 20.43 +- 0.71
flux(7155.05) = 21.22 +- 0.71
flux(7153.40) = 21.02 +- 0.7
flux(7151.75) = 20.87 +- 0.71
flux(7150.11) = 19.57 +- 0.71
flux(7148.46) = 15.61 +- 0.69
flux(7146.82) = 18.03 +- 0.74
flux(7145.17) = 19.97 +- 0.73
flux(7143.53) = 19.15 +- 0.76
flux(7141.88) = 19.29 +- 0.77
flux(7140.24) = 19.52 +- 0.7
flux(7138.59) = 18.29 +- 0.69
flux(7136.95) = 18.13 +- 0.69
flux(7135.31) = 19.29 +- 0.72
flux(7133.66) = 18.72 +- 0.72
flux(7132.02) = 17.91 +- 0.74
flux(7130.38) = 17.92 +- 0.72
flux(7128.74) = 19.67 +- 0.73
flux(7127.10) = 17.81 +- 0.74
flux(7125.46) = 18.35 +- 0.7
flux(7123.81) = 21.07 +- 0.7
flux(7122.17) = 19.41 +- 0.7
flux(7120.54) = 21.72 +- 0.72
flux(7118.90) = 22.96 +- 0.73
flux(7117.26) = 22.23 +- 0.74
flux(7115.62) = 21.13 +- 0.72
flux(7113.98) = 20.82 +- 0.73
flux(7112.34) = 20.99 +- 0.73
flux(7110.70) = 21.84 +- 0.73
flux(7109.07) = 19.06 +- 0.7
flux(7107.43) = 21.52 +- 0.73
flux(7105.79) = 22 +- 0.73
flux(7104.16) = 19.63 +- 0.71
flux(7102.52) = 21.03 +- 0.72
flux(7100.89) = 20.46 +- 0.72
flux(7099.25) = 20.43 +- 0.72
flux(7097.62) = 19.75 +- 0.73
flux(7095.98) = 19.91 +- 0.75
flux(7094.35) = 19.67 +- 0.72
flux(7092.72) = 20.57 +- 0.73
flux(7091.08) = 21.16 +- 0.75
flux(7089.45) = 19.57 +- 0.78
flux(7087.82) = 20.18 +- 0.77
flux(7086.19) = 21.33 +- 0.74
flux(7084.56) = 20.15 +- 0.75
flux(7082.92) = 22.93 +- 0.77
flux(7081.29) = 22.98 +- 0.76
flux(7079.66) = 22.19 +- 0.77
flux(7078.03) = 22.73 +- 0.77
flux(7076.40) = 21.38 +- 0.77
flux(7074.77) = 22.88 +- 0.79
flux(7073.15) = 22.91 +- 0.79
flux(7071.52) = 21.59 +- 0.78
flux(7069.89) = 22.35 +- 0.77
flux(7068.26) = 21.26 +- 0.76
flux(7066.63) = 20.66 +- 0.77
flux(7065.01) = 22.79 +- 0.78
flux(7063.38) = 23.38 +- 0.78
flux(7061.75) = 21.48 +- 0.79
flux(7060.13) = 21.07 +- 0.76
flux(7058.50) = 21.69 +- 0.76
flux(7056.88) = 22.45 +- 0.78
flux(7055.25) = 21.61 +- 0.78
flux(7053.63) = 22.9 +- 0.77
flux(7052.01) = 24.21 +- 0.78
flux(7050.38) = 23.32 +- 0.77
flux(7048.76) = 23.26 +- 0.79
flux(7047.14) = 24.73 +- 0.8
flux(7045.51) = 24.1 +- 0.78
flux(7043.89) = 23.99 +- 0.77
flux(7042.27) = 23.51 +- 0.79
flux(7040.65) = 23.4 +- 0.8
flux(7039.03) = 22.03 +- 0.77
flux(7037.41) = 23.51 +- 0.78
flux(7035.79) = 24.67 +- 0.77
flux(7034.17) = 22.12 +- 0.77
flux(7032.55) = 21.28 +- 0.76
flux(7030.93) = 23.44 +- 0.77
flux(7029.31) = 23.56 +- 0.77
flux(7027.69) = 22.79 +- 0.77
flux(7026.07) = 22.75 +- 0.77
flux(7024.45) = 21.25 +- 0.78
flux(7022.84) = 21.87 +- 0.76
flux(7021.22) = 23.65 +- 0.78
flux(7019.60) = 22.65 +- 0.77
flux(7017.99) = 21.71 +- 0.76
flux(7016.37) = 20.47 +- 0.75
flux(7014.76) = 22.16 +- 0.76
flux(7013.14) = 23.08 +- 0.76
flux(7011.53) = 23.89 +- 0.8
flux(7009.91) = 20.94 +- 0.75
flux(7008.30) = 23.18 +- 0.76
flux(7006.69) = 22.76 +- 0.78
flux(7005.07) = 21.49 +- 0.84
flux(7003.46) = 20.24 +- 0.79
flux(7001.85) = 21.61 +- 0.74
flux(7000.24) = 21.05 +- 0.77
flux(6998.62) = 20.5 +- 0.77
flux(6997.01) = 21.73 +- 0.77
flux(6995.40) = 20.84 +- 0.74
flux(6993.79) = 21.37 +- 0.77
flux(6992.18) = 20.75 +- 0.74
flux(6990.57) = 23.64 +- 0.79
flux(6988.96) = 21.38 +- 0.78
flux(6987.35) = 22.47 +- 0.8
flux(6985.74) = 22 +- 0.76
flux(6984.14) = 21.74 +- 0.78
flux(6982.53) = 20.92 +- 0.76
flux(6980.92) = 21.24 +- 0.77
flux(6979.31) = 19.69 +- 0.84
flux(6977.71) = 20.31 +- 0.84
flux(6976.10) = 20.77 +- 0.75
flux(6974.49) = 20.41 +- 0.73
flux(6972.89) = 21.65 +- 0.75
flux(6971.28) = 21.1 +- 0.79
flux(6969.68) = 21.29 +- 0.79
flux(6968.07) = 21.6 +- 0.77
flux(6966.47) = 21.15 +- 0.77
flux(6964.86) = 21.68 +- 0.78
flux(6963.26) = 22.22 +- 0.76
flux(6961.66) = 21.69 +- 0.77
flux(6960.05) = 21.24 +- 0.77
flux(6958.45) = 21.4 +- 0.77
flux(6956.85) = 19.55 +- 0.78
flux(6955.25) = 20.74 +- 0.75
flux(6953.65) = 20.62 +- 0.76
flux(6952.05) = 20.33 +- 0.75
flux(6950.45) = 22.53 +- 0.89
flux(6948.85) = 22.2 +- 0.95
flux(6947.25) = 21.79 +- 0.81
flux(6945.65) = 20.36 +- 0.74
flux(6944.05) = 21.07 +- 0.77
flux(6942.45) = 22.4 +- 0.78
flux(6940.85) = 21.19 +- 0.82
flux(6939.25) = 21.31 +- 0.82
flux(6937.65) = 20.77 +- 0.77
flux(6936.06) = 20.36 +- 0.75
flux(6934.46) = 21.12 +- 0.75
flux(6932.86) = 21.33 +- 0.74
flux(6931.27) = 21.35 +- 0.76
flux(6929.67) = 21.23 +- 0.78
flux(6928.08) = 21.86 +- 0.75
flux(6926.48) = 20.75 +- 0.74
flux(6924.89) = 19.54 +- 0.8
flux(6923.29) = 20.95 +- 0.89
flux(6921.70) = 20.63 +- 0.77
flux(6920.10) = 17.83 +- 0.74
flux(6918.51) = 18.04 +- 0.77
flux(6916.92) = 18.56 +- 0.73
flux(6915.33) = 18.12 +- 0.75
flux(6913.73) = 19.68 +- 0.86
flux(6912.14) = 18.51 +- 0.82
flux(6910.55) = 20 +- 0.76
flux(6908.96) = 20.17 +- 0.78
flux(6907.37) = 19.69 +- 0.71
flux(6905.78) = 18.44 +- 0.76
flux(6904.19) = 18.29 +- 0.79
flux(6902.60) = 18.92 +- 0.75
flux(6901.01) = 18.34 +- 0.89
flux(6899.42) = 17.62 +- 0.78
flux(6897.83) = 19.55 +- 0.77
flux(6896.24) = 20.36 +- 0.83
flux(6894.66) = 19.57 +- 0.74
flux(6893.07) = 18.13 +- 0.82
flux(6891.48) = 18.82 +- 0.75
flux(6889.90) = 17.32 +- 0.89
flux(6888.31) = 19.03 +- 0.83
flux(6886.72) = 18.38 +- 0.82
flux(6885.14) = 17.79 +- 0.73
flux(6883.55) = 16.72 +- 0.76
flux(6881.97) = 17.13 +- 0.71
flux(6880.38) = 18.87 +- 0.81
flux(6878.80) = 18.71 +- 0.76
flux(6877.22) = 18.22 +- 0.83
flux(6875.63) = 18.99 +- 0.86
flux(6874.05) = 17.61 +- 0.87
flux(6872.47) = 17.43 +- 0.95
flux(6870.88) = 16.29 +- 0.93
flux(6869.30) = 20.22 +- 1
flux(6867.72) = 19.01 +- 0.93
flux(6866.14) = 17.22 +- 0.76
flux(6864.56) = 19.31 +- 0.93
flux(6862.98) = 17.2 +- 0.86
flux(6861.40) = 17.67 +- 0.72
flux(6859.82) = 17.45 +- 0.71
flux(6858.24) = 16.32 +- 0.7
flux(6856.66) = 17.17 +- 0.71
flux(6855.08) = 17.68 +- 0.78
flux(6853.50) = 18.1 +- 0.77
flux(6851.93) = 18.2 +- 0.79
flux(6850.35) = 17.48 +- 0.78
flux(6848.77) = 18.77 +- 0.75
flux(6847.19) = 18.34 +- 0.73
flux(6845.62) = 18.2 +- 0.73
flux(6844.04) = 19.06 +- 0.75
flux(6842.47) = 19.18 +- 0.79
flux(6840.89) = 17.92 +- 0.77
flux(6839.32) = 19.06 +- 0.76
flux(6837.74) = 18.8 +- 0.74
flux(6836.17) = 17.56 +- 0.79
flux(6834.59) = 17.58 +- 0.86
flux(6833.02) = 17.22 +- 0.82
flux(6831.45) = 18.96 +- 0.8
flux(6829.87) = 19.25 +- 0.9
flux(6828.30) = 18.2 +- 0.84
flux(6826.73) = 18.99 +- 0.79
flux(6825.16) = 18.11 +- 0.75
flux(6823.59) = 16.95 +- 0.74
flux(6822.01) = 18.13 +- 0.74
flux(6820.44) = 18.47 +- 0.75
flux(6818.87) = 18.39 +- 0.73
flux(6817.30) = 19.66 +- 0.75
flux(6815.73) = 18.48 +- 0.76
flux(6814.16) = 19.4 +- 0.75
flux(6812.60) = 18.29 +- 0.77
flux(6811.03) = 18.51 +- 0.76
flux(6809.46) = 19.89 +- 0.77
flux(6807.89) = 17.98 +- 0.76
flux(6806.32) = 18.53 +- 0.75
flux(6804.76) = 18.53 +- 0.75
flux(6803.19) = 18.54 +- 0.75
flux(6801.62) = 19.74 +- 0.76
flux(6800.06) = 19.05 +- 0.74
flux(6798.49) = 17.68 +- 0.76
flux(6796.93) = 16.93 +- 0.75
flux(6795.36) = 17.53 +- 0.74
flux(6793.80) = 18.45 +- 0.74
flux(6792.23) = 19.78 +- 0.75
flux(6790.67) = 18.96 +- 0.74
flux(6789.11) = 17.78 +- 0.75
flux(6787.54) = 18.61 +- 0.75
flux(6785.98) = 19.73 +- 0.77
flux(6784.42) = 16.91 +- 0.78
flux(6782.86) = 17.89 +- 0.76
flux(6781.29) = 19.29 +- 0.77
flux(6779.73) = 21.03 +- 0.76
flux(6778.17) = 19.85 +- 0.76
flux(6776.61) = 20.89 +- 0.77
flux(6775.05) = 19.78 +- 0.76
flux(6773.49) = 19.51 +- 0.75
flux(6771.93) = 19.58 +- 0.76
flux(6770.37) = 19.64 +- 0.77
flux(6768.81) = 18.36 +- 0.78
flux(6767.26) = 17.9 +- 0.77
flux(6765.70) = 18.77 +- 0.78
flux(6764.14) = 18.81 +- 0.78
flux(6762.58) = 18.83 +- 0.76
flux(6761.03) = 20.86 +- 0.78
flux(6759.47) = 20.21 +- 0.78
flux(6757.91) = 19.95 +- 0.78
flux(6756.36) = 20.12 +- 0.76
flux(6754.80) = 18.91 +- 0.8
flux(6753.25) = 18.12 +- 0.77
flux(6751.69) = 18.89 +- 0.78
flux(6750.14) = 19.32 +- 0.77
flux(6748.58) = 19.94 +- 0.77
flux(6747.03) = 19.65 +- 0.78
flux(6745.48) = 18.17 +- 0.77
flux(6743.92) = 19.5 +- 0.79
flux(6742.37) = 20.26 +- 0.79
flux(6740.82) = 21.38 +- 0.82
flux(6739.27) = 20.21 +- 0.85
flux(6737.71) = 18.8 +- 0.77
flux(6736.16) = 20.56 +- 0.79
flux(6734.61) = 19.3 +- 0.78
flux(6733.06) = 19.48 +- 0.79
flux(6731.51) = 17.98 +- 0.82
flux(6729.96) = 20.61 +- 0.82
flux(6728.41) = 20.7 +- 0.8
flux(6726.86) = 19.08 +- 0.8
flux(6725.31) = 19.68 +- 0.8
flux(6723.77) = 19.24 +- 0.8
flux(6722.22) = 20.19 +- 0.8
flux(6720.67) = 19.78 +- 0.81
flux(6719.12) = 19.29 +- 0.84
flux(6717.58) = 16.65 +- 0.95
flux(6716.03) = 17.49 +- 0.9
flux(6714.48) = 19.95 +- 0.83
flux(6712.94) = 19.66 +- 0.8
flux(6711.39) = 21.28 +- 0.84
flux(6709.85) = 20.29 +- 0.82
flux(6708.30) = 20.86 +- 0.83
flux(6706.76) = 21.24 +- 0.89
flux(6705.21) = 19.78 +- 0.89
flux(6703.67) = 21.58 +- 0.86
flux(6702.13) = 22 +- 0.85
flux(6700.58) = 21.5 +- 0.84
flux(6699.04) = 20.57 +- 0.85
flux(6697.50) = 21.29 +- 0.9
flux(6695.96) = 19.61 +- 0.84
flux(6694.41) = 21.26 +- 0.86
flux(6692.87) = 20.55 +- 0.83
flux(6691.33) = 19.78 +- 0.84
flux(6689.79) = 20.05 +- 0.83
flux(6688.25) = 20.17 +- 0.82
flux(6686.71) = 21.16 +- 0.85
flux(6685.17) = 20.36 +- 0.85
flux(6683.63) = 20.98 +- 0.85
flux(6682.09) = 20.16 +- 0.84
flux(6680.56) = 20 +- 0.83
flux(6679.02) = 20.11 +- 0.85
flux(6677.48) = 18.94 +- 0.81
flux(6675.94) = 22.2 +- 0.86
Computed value -0.11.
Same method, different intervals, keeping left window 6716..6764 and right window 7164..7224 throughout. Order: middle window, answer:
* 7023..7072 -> -0.12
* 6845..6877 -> 0.11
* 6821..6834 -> 0.09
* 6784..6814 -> 0.06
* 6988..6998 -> -0.07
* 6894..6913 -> 0.05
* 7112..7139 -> 0.04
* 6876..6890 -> 0.10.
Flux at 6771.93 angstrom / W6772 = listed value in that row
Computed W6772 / 19.58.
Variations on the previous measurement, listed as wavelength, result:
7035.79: 24.67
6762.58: 18.83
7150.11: 19.57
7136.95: 18.13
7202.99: 18.99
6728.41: 20.7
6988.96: 21.38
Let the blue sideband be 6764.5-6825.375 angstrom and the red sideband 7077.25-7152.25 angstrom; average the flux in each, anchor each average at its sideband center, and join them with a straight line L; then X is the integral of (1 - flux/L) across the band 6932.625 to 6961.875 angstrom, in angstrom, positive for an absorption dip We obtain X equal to -2.59 angstrom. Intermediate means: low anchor 18.8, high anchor 20.2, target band 21.1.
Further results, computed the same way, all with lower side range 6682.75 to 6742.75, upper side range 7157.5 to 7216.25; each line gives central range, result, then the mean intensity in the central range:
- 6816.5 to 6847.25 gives 2.80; 18.4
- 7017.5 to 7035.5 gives -1.83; 22.5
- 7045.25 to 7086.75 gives -3.81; 22.4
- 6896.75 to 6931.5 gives 1.53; 19.4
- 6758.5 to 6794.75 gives 1.79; 19.2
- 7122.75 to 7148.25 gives 2.20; 18.8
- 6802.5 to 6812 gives 0.73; 18.6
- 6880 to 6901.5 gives 2.03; 18.4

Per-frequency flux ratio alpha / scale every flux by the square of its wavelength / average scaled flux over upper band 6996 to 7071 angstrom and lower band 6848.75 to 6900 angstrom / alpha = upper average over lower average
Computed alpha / 1.30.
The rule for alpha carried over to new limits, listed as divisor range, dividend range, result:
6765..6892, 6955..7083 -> 1.27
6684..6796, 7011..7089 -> 1.25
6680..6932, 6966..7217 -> 1.20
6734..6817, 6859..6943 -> 1.04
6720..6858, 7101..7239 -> 1.21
